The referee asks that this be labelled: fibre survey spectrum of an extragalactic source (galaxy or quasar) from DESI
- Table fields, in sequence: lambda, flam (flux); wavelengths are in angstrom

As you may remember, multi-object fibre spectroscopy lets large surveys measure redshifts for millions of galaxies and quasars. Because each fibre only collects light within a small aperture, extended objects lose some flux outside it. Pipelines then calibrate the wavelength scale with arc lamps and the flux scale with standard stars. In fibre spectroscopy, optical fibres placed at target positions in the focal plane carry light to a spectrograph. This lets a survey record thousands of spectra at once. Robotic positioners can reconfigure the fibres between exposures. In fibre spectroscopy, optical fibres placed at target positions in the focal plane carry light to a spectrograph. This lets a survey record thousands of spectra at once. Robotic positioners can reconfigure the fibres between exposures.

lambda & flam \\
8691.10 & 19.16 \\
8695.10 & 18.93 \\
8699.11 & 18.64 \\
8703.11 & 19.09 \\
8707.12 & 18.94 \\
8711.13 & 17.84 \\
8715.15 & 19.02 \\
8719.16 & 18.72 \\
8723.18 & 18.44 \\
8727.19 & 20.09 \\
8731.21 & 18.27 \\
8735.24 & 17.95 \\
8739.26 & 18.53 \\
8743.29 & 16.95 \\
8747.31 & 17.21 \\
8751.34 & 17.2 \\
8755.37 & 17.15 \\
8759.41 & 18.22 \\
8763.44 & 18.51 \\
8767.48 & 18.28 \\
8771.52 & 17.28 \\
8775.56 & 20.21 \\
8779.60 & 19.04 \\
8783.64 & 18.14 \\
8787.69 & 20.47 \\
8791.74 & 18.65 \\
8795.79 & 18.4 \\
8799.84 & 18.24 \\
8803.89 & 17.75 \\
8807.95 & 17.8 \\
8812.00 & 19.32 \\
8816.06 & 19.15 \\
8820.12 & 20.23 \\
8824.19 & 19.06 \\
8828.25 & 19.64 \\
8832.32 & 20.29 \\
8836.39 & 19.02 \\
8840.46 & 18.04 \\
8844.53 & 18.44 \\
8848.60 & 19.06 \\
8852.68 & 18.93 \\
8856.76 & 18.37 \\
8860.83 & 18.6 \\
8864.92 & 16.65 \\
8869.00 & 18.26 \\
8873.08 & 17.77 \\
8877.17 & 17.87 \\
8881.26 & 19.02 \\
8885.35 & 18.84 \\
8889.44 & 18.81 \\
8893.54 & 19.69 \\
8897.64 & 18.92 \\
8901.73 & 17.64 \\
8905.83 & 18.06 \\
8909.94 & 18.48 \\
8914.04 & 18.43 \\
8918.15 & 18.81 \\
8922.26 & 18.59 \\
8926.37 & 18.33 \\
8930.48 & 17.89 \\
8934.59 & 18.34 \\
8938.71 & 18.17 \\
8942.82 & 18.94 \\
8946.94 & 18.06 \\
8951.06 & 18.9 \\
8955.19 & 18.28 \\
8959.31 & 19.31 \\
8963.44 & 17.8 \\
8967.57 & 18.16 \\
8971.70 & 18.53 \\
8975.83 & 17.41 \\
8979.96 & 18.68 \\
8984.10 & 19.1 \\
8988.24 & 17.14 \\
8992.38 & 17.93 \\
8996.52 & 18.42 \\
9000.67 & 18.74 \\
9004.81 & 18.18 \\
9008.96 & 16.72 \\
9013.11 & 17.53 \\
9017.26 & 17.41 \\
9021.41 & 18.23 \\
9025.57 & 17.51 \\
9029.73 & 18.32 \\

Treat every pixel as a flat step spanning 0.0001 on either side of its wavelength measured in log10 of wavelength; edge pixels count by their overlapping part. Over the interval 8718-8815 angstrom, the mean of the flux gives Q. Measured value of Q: 18.4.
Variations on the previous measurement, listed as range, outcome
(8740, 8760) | 17.4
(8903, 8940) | 18.3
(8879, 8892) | 18.9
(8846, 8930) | 18.4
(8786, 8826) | 18.9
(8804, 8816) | 18.5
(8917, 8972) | 18.4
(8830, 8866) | 18.7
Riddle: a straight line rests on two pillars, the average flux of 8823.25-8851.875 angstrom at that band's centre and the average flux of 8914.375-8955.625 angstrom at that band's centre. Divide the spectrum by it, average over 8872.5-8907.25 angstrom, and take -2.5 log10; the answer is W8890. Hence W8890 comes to 0.01 mag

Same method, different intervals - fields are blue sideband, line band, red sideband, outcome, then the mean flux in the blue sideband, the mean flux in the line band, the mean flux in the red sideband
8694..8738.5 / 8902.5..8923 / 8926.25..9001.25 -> 0.00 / 18.7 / 18.4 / 18.3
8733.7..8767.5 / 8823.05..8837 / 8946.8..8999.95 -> -0.09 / 17.7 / 19.6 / 18.3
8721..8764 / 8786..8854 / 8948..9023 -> -0.05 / 18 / 19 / 18.1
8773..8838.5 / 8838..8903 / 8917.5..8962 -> 0.02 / 19.1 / 18.4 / 18.5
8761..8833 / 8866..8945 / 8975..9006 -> 0.00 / 18.9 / 18.4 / 18.2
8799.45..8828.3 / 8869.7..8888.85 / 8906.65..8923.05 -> 0.01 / 18.9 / 18.4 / 18.5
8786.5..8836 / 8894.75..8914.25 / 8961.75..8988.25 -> 0.01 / 19.1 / 18.4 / 18.2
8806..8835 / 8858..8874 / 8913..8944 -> 0.06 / 19.4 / 17.9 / 18.4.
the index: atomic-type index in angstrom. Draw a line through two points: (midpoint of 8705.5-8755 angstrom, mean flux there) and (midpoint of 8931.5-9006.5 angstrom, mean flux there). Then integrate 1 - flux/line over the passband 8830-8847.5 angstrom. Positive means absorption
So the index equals -0.7 angstrom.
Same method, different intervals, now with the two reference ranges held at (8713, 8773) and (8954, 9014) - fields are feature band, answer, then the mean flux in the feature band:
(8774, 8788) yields -0.92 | 19.3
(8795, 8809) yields 0.07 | 18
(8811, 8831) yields -1.53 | 19.5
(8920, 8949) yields -0.32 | 18.3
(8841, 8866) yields -0.35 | 18.4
